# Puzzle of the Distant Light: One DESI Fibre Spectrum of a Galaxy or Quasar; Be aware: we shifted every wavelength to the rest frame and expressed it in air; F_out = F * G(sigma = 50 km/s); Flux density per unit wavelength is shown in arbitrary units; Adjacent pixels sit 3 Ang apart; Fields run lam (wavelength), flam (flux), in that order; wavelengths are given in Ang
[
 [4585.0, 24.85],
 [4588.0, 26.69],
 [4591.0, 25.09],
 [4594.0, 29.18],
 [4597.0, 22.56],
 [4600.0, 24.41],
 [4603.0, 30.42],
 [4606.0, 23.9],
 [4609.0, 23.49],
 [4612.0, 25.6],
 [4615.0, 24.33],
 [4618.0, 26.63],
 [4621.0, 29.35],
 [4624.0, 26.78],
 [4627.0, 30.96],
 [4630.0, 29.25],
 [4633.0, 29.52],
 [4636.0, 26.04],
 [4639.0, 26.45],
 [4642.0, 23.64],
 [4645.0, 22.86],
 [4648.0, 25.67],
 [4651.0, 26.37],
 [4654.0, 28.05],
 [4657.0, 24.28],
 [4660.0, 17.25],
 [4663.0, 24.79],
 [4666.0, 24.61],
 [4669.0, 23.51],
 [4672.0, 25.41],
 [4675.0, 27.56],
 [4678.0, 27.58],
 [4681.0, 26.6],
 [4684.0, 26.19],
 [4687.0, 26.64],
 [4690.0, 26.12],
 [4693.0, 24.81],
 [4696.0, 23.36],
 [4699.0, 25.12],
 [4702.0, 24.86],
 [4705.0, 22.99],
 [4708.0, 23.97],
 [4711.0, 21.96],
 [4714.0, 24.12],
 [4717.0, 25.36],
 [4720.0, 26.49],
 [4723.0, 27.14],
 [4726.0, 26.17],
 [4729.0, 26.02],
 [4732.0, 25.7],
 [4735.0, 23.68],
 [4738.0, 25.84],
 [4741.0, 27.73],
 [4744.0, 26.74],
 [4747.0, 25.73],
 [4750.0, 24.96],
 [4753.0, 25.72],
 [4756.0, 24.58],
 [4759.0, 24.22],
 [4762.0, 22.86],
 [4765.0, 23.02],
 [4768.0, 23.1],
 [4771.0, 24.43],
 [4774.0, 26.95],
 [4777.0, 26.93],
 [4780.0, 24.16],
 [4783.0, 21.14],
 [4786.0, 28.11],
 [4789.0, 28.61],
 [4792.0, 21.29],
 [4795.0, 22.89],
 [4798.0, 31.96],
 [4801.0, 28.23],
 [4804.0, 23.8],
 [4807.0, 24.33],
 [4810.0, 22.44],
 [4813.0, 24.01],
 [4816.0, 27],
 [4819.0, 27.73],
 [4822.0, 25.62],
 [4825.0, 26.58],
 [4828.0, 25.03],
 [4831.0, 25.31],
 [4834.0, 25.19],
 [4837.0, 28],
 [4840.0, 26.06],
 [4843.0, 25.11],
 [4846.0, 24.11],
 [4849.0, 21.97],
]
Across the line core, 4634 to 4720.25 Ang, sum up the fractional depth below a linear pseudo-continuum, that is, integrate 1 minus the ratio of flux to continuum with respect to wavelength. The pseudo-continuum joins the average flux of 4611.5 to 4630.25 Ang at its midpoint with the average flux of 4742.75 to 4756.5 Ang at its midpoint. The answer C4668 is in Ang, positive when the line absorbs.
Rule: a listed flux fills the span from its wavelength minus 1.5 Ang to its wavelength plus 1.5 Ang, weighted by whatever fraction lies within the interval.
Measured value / 5.7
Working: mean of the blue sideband 27.5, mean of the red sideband 25.6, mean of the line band 24.9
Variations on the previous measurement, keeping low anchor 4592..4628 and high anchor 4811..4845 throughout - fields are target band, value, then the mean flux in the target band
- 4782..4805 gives 0.06 Ang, 25.9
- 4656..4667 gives 1.55 Ang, 22.6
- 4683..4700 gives 0.55 Ang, 25.4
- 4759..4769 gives 1.10 Ang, 23.2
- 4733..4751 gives 0.20 Ang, 25.8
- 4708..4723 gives 0.83 Ang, 24.7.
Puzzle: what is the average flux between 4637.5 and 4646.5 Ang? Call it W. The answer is 24.3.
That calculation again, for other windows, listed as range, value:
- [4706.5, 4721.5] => 24.4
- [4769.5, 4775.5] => 25.7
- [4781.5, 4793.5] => 24.8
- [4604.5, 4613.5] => 24.3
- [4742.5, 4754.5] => 25.8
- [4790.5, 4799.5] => 25.4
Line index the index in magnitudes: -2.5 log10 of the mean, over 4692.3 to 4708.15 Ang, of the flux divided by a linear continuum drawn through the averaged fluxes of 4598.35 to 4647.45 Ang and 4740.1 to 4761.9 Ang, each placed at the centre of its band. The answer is 0.07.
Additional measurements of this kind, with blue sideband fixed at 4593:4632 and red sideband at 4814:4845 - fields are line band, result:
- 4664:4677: 0.05 mag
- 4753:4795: 0.07 mag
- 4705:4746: 0.04 mag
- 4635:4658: 0.05 mag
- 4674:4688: -0.02 mag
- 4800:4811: 0.06 mag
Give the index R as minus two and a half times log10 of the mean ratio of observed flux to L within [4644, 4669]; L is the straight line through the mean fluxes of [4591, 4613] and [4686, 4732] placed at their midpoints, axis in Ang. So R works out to 0.05 mag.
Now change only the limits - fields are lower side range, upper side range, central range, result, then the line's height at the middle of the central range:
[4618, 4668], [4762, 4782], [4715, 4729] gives -0.05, 25.1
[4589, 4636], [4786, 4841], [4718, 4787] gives 0.04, 26.1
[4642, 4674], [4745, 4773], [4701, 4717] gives 0.03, 24.3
